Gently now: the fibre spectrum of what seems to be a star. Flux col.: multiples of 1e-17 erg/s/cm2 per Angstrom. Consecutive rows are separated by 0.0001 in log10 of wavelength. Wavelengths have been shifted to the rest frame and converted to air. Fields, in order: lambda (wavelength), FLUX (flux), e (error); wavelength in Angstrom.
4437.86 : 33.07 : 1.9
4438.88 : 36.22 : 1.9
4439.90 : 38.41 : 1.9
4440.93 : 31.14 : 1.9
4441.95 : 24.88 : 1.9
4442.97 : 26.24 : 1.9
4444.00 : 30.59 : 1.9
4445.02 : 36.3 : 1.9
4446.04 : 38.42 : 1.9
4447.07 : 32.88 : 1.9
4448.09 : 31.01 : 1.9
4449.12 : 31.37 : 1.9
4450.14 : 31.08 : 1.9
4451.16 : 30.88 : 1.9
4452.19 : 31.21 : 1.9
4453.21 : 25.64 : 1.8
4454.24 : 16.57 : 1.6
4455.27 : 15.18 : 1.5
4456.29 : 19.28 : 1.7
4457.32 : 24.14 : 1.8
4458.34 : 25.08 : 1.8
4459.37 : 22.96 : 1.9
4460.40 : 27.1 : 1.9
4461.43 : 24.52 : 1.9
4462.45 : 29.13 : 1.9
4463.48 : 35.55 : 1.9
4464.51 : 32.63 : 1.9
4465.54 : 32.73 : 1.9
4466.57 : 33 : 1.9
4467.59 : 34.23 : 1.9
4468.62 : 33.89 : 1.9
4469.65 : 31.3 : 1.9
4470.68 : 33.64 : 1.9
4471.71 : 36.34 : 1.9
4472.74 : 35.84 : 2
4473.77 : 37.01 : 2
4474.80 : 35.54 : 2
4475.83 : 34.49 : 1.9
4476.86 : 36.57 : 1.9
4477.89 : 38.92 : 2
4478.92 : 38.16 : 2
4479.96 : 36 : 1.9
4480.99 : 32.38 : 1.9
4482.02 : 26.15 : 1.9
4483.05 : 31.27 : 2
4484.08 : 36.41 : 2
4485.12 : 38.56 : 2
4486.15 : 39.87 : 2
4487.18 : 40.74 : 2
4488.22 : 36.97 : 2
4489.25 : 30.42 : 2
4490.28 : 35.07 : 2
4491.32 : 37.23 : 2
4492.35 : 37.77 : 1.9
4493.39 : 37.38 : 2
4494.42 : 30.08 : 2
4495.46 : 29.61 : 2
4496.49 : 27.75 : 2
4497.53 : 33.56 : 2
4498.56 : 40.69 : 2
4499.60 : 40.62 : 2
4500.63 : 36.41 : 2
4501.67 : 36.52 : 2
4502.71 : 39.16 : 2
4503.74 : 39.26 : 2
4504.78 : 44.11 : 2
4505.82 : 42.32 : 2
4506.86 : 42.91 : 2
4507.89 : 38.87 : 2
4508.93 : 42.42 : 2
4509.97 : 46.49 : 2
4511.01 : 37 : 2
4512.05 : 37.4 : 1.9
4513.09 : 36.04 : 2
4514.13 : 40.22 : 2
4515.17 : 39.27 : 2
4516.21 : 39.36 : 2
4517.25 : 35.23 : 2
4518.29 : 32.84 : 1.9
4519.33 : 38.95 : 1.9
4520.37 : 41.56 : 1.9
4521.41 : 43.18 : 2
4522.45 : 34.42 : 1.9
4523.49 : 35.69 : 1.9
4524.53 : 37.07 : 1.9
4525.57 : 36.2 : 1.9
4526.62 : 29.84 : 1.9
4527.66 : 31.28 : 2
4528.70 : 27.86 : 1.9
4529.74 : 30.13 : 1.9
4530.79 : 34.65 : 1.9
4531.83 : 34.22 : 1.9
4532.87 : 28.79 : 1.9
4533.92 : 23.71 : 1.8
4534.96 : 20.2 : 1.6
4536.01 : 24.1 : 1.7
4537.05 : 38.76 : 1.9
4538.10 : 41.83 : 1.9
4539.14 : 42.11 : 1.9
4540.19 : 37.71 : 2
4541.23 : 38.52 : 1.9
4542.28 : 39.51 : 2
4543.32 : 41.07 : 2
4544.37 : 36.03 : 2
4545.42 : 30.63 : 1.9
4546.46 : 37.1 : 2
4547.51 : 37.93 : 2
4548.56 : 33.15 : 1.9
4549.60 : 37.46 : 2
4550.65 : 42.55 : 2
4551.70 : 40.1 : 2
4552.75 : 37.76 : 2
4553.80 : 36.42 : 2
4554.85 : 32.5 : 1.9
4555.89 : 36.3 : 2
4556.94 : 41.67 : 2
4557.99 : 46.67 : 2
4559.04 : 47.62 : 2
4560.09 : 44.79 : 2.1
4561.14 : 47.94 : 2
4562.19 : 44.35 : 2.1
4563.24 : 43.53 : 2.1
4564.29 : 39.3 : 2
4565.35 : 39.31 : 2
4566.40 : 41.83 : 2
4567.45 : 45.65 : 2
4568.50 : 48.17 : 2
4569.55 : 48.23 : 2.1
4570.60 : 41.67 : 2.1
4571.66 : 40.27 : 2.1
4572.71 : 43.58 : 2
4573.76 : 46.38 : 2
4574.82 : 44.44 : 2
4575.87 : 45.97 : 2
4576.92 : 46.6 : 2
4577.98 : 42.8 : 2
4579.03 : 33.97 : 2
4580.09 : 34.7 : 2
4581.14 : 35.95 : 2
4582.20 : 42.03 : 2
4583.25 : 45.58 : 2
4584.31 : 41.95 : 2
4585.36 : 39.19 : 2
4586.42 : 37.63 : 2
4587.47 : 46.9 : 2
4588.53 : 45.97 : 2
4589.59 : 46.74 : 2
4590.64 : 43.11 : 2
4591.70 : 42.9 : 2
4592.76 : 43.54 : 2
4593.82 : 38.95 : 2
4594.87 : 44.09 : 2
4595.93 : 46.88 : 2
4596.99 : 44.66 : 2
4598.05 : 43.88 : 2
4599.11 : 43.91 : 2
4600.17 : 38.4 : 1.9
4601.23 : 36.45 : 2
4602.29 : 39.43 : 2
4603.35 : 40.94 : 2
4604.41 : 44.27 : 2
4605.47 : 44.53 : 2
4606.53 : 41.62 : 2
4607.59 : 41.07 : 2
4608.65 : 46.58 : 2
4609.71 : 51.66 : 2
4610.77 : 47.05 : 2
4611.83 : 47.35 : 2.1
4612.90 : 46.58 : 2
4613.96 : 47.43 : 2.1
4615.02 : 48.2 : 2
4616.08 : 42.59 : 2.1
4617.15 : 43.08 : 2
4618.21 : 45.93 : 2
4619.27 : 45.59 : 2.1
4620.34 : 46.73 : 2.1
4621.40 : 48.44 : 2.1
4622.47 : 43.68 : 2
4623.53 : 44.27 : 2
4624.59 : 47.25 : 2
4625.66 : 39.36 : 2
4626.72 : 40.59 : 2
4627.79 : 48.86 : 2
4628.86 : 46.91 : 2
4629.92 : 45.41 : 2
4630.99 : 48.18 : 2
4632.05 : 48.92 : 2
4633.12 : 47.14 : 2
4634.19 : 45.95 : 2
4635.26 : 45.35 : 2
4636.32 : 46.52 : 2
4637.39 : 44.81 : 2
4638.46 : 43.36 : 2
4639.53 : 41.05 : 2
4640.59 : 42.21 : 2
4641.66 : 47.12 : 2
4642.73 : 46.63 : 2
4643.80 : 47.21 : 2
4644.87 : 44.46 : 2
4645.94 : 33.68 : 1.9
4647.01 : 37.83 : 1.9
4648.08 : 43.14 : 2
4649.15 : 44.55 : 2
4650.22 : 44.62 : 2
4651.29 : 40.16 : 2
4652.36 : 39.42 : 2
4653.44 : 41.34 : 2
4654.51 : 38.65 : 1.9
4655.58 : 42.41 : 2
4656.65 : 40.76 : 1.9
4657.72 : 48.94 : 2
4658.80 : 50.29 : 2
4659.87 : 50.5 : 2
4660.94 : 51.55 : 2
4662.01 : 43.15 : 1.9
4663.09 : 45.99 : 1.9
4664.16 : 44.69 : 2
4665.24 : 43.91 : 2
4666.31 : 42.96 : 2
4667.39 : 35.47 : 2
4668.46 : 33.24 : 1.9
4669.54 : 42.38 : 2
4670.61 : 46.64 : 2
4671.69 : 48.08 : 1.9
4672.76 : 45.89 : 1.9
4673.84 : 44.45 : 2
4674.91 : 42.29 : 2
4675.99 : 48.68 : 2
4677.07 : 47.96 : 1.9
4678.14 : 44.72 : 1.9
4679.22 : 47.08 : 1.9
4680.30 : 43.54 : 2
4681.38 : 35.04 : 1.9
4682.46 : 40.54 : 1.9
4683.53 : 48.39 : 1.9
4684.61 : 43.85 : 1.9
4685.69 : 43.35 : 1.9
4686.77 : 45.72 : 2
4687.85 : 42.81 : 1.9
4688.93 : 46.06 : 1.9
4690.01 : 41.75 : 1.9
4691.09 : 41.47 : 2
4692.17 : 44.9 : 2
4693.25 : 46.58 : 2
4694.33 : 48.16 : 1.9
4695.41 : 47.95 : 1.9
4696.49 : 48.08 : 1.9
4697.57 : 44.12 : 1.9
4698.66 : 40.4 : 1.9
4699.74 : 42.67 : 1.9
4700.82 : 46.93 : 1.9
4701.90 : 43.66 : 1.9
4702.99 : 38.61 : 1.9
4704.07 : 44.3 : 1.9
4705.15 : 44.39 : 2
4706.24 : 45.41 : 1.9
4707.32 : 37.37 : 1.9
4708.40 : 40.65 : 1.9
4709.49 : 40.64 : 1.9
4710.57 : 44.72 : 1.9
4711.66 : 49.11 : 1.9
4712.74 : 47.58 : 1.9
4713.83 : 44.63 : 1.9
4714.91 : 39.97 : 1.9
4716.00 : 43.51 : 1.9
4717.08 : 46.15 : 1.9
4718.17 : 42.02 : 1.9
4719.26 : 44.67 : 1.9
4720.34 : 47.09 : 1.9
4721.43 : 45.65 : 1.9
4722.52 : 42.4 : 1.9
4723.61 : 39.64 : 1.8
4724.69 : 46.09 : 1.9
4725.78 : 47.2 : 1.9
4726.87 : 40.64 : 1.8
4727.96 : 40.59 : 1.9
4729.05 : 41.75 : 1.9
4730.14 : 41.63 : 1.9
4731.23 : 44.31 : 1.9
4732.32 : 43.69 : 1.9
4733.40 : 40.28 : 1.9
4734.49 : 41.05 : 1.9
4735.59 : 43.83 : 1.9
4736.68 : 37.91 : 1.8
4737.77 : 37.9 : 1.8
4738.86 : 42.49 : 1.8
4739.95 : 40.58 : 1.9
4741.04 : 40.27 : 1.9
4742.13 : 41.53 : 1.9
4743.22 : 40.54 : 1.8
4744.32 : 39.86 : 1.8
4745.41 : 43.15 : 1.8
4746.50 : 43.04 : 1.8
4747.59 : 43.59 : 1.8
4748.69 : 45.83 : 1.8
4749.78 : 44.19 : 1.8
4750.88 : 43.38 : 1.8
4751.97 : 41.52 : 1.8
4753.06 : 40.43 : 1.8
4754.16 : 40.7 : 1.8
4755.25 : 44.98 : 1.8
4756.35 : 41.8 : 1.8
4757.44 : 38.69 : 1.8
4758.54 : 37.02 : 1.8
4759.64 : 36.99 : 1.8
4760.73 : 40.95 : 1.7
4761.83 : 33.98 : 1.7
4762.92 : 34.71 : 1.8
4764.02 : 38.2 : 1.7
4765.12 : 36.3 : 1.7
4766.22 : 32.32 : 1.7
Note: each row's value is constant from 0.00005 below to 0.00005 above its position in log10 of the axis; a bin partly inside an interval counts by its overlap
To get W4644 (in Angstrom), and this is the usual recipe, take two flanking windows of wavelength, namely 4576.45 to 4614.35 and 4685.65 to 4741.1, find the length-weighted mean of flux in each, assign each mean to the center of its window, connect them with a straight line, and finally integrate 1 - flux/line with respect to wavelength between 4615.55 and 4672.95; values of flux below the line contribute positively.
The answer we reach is -1.49 Angstrom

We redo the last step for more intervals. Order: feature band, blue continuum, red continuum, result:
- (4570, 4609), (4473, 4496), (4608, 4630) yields 1.1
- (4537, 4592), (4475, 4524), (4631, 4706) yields -1.9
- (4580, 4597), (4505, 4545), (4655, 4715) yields -1.3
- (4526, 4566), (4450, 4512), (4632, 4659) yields 1.0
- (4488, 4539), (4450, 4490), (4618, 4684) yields -1.9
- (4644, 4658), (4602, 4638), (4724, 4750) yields 0.9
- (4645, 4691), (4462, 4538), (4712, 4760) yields -3.6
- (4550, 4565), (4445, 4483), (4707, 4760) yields -2.8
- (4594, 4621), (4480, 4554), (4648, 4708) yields -2.5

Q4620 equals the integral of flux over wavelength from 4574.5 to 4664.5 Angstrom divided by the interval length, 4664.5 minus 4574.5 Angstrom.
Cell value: 43.9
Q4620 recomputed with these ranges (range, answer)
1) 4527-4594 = 39.4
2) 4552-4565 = 41.5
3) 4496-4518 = 38.8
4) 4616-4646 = 45.1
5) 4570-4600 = 42.6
